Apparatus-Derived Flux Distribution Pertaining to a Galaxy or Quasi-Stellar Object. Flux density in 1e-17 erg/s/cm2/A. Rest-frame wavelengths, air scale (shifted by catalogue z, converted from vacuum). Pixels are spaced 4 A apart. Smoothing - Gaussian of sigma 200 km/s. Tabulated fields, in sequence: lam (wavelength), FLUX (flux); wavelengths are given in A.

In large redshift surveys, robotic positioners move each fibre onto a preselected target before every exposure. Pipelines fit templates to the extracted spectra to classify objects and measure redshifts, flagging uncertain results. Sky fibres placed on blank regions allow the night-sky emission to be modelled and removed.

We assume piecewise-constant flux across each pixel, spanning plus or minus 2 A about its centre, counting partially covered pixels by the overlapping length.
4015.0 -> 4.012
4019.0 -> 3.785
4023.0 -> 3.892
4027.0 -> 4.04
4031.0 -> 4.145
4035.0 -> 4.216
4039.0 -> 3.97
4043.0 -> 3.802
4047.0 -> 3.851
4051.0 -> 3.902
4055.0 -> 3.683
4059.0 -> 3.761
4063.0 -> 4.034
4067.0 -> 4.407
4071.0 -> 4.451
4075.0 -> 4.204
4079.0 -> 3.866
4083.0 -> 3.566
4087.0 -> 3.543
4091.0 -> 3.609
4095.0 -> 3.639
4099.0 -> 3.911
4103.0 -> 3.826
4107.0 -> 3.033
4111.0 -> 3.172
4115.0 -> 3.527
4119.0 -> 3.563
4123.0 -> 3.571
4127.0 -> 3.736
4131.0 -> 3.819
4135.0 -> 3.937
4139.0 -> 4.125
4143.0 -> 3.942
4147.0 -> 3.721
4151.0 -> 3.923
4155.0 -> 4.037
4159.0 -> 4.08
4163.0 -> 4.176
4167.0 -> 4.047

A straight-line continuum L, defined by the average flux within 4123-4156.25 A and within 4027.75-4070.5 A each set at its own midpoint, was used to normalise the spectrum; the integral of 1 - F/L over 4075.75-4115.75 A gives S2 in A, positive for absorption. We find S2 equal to 3.5 A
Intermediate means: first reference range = 4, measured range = 3.59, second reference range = 3.88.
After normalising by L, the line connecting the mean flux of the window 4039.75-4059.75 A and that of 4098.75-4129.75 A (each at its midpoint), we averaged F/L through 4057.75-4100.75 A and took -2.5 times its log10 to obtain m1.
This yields -0.065 mag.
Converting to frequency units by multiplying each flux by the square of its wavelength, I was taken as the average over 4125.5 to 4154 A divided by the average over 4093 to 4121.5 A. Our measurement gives 1.1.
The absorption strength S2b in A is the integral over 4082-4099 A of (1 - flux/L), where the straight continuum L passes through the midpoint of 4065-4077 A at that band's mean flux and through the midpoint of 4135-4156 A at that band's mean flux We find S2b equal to 2.5 A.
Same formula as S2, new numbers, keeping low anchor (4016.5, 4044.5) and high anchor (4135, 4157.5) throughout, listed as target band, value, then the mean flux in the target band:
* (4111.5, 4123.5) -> 1.4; 3.5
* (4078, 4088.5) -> 0.9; 3.64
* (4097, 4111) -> 1.5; 3.53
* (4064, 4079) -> -1.1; 4.27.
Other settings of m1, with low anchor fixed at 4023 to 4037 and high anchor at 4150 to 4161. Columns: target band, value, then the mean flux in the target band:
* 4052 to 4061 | 0.095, 3.74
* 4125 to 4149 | 0.042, 3.88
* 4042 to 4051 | 0.066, 3.85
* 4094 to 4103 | 0.071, 3.8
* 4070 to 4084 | 0.013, 4.02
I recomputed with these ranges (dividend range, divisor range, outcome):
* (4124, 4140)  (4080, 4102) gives 1.08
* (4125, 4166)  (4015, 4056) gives 1.06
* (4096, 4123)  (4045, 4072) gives 0.90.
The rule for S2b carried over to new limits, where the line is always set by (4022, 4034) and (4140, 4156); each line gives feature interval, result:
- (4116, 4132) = 1.2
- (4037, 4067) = 1.0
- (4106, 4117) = 1.9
